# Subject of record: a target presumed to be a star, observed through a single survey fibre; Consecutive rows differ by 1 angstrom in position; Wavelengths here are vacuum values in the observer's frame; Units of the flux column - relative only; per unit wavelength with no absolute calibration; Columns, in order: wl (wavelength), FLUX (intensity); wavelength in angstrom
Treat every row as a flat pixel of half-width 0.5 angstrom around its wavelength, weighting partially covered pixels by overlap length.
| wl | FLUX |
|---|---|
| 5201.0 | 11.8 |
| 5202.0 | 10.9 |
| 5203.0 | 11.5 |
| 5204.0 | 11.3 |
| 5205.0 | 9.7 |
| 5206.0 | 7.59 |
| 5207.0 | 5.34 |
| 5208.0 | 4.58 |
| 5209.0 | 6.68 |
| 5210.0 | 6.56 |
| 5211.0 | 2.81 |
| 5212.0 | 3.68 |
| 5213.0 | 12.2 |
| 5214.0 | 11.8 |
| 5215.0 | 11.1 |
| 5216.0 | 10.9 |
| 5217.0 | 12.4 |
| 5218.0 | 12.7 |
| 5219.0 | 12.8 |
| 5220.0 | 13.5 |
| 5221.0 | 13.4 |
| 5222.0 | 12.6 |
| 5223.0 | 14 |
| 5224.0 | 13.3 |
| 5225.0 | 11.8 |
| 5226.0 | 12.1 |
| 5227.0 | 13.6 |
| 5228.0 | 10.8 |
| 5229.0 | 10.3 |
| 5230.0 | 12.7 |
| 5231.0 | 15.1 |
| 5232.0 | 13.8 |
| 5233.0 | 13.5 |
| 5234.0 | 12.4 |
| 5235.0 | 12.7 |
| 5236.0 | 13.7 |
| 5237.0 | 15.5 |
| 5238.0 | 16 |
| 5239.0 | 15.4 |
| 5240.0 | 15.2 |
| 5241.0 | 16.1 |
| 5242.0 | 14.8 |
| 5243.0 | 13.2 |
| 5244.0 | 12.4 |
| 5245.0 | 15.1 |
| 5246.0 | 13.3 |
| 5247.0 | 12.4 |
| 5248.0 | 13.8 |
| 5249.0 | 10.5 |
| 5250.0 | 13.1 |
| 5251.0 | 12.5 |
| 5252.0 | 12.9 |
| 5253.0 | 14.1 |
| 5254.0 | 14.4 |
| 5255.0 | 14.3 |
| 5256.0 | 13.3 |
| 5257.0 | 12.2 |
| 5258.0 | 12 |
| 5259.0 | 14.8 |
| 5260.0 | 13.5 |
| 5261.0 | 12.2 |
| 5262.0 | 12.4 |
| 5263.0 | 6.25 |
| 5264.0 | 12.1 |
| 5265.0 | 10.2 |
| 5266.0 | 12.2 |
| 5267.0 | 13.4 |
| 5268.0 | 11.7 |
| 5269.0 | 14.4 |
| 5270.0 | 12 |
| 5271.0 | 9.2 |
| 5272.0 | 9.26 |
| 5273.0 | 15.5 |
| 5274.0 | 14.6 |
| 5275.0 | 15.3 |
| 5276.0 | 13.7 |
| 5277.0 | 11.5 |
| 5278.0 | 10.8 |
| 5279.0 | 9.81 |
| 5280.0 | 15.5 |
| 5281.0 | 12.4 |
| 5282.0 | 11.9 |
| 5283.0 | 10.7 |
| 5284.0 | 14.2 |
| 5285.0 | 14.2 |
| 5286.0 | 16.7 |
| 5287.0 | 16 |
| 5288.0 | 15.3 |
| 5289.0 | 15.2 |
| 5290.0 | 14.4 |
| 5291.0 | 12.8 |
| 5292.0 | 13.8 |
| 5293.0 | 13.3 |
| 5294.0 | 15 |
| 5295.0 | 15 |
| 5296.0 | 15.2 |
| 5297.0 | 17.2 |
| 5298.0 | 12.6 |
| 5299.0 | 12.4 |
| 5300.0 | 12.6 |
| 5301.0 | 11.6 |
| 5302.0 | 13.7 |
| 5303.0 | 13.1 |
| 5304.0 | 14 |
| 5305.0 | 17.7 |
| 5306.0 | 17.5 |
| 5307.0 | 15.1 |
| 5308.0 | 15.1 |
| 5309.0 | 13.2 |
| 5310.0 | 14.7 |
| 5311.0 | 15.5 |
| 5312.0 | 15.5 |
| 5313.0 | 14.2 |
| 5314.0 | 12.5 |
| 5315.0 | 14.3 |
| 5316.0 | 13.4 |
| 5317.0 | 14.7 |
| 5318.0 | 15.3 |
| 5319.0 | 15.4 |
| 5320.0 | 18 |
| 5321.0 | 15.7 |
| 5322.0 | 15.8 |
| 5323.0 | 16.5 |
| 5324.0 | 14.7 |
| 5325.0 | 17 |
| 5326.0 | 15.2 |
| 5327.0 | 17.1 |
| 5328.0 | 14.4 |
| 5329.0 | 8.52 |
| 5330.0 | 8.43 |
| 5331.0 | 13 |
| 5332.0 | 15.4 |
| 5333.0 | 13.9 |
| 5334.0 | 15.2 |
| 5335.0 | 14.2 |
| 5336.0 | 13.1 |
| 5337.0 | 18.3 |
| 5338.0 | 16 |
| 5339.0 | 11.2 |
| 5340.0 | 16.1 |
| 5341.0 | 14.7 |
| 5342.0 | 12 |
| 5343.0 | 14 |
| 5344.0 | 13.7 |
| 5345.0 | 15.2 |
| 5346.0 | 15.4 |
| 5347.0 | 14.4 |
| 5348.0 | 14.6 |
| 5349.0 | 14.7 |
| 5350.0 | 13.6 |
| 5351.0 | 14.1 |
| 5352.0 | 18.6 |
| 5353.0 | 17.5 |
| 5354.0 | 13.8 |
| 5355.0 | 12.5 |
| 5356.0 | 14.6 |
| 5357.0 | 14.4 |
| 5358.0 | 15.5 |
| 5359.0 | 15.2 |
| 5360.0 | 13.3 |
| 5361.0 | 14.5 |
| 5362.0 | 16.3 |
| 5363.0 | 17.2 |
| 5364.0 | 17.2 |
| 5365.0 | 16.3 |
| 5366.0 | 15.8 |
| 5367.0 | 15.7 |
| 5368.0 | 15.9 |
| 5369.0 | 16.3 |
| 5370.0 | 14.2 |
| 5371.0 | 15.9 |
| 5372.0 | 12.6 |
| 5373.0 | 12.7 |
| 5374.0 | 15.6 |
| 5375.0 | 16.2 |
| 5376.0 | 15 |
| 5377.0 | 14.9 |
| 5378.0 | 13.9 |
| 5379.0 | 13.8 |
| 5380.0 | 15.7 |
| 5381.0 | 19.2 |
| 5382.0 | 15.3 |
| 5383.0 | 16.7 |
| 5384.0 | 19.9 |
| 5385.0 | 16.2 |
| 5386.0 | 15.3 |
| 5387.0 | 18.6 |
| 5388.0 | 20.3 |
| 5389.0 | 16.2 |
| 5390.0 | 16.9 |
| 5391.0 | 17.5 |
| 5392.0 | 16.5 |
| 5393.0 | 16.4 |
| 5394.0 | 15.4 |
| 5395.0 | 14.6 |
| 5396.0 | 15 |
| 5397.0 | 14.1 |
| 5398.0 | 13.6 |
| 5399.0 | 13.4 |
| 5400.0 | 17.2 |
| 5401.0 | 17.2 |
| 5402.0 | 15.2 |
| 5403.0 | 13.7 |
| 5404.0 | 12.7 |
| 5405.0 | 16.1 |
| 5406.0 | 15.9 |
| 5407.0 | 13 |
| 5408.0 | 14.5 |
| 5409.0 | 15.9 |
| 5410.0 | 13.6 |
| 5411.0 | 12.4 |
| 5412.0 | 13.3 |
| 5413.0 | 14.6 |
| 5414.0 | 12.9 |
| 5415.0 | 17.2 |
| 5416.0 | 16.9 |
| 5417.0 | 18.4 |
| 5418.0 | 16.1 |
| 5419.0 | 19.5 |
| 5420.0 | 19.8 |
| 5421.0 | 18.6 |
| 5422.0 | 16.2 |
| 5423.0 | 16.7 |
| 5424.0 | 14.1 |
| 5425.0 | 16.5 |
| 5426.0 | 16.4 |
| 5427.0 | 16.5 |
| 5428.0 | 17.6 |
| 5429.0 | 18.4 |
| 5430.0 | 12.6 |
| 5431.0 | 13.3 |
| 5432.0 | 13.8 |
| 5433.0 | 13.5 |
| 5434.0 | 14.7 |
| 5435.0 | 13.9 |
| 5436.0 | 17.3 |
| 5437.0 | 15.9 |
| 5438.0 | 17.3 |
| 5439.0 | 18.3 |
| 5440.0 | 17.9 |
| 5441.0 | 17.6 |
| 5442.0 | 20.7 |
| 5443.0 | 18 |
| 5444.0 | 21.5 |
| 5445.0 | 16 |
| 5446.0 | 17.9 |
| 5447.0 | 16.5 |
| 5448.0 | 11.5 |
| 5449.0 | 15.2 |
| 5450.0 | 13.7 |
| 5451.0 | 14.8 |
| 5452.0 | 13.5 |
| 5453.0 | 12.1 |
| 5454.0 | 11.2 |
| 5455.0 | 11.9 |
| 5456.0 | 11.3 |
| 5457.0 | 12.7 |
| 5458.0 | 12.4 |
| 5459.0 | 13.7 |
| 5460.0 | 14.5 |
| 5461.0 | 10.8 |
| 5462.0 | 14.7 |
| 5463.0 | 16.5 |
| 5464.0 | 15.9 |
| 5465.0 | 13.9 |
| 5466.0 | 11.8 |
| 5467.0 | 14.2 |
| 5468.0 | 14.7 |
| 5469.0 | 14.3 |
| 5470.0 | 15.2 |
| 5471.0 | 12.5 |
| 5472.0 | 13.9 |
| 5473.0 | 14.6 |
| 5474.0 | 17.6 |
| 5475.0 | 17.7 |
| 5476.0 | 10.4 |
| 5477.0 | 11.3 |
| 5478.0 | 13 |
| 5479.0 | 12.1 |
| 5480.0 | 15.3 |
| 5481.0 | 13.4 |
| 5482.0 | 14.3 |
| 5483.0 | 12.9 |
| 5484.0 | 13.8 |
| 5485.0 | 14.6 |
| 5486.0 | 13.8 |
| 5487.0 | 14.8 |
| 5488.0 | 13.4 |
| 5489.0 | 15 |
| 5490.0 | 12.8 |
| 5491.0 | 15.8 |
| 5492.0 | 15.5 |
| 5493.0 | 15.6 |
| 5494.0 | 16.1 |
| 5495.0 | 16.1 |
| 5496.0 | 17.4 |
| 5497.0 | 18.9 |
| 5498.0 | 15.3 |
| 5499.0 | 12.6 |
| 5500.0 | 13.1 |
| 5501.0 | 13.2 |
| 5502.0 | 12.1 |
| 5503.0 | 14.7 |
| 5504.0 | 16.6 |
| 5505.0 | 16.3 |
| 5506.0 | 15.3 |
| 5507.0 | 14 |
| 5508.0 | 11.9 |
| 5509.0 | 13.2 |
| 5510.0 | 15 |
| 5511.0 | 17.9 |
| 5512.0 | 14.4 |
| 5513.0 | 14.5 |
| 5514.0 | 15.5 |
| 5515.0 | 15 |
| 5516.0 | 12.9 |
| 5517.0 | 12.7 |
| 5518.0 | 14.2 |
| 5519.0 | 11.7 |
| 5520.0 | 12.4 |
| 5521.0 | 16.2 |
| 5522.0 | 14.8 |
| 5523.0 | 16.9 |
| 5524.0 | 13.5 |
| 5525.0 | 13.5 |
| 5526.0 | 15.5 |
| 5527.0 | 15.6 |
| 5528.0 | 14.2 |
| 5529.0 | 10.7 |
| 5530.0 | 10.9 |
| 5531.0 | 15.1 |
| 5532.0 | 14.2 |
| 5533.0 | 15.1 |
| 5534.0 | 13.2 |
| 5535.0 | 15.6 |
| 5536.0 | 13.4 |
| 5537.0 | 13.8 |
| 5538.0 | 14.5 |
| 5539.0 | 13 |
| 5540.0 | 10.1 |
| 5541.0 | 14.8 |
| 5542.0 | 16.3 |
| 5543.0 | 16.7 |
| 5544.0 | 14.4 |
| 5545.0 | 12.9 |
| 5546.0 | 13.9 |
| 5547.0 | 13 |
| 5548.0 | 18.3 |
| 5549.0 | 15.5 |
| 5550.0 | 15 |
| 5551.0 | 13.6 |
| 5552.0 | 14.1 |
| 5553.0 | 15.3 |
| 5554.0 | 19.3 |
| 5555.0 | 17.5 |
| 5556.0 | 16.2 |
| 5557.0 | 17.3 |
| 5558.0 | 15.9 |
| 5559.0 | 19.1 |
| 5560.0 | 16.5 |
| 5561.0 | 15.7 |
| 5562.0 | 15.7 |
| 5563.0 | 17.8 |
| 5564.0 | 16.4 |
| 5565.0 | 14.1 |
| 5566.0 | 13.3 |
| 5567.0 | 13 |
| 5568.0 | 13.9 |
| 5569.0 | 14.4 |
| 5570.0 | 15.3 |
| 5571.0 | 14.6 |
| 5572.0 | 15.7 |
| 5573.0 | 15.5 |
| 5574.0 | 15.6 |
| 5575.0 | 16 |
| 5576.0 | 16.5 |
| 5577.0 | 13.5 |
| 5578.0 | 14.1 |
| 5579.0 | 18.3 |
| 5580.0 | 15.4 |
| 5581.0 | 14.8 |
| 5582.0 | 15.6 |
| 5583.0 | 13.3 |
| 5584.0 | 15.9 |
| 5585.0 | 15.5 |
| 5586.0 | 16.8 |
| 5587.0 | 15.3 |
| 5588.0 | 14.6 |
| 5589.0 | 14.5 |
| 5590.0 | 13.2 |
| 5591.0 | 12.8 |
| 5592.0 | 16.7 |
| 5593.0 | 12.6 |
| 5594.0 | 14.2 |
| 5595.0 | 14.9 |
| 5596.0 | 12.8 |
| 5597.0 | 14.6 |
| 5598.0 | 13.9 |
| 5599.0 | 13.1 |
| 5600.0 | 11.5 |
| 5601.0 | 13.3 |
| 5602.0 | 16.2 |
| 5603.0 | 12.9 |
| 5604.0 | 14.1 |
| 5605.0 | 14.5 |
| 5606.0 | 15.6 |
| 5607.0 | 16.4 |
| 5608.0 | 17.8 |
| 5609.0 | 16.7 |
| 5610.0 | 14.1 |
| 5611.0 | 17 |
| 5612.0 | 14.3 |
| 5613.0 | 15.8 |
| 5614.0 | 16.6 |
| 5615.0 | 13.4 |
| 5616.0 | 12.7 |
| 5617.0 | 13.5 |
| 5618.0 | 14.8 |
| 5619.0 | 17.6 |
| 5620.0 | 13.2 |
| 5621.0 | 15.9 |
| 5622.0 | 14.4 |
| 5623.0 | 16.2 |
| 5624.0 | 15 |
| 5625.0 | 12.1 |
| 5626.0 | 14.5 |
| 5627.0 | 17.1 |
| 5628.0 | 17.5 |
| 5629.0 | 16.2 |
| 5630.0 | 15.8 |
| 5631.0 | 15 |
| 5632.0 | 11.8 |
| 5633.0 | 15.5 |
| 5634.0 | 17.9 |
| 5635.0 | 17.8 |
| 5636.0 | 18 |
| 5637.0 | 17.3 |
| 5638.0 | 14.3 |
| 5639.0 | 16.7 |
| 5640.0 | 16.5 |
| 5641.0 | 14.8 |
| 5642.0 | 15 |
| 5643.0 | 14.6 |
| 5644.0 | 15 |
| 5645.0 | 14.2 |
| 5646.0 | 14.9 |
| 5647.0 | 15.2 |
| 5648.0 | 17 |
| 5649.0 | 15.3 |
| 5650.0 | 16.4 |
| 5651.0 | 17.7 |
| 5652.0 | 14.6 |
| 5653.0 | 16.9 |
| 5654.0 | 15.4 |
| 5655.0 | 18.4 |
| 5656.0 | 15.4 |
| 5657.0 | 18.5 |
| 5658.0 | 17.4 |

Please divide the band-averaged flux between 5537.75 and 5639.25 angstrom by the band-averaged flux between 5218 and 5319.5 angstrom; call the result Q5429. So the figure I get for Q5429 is 1.12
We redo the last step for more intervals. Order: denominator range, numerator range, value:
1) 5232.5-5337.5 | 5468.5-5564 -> 1.06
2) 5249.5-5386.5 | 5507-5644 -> 1.05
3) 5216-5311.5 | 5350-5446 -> 1.18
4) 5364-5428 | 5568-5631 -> 0.95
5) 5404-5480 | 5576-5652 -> 1.00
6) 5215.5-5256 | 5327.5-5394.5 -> 1.14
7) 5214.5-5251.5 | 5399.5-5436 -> 1.18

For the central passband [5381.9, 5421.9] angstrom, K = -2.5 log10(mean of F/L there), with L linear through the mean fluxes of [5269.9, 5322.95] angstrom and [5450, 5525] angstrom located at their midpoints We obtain -0.13 mag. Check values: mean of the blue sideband 14.1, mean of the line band 15.9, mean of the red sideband 14.2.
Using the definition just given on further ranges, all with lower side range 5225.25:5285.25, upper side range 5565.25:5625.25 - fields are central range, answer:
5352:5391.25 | -0.164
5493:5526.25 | -0.026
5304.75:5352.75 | -0.108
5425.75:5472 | -0.073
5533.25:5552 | 0.011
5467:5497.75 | -0.030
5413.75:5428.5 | -0.221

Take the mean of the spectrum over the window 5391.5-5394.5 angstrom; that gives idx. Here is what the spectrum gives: 16.1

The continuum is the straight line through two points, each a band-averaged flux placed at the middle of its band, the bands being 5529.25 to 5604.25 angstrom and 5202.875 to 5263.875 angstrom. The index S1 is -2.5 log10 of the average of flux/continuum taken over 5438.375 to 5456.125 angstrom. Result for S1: -0.13 mag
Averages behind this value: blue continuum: 12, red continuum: 14.8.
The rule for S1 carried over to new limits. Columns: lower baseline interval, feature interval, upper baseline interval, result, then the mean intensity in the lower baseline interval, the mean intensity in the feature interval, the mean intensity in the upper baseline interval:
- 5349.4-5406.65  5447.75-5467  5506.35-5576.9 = 0.142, 15.6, 13.3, 14.8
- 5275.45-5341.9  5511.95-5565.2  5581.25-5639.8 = 0.004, 14.2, 14.8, 15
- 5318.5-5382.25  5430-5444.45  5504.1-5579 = -0.115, 14.9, 16.5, 14.8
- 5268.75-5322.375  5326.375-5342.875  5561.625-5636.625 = 0.024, 14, 13.9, 15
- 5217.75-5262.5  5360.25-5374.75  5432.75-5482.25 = -0.095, 13.3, 15.4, 14.7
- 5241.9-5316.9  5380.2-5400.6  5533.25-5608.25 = -0.172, 13.4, 16.4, 14.9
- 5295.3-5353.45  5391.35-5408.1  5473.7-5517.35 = -0.033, 14.6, 15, 14.5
